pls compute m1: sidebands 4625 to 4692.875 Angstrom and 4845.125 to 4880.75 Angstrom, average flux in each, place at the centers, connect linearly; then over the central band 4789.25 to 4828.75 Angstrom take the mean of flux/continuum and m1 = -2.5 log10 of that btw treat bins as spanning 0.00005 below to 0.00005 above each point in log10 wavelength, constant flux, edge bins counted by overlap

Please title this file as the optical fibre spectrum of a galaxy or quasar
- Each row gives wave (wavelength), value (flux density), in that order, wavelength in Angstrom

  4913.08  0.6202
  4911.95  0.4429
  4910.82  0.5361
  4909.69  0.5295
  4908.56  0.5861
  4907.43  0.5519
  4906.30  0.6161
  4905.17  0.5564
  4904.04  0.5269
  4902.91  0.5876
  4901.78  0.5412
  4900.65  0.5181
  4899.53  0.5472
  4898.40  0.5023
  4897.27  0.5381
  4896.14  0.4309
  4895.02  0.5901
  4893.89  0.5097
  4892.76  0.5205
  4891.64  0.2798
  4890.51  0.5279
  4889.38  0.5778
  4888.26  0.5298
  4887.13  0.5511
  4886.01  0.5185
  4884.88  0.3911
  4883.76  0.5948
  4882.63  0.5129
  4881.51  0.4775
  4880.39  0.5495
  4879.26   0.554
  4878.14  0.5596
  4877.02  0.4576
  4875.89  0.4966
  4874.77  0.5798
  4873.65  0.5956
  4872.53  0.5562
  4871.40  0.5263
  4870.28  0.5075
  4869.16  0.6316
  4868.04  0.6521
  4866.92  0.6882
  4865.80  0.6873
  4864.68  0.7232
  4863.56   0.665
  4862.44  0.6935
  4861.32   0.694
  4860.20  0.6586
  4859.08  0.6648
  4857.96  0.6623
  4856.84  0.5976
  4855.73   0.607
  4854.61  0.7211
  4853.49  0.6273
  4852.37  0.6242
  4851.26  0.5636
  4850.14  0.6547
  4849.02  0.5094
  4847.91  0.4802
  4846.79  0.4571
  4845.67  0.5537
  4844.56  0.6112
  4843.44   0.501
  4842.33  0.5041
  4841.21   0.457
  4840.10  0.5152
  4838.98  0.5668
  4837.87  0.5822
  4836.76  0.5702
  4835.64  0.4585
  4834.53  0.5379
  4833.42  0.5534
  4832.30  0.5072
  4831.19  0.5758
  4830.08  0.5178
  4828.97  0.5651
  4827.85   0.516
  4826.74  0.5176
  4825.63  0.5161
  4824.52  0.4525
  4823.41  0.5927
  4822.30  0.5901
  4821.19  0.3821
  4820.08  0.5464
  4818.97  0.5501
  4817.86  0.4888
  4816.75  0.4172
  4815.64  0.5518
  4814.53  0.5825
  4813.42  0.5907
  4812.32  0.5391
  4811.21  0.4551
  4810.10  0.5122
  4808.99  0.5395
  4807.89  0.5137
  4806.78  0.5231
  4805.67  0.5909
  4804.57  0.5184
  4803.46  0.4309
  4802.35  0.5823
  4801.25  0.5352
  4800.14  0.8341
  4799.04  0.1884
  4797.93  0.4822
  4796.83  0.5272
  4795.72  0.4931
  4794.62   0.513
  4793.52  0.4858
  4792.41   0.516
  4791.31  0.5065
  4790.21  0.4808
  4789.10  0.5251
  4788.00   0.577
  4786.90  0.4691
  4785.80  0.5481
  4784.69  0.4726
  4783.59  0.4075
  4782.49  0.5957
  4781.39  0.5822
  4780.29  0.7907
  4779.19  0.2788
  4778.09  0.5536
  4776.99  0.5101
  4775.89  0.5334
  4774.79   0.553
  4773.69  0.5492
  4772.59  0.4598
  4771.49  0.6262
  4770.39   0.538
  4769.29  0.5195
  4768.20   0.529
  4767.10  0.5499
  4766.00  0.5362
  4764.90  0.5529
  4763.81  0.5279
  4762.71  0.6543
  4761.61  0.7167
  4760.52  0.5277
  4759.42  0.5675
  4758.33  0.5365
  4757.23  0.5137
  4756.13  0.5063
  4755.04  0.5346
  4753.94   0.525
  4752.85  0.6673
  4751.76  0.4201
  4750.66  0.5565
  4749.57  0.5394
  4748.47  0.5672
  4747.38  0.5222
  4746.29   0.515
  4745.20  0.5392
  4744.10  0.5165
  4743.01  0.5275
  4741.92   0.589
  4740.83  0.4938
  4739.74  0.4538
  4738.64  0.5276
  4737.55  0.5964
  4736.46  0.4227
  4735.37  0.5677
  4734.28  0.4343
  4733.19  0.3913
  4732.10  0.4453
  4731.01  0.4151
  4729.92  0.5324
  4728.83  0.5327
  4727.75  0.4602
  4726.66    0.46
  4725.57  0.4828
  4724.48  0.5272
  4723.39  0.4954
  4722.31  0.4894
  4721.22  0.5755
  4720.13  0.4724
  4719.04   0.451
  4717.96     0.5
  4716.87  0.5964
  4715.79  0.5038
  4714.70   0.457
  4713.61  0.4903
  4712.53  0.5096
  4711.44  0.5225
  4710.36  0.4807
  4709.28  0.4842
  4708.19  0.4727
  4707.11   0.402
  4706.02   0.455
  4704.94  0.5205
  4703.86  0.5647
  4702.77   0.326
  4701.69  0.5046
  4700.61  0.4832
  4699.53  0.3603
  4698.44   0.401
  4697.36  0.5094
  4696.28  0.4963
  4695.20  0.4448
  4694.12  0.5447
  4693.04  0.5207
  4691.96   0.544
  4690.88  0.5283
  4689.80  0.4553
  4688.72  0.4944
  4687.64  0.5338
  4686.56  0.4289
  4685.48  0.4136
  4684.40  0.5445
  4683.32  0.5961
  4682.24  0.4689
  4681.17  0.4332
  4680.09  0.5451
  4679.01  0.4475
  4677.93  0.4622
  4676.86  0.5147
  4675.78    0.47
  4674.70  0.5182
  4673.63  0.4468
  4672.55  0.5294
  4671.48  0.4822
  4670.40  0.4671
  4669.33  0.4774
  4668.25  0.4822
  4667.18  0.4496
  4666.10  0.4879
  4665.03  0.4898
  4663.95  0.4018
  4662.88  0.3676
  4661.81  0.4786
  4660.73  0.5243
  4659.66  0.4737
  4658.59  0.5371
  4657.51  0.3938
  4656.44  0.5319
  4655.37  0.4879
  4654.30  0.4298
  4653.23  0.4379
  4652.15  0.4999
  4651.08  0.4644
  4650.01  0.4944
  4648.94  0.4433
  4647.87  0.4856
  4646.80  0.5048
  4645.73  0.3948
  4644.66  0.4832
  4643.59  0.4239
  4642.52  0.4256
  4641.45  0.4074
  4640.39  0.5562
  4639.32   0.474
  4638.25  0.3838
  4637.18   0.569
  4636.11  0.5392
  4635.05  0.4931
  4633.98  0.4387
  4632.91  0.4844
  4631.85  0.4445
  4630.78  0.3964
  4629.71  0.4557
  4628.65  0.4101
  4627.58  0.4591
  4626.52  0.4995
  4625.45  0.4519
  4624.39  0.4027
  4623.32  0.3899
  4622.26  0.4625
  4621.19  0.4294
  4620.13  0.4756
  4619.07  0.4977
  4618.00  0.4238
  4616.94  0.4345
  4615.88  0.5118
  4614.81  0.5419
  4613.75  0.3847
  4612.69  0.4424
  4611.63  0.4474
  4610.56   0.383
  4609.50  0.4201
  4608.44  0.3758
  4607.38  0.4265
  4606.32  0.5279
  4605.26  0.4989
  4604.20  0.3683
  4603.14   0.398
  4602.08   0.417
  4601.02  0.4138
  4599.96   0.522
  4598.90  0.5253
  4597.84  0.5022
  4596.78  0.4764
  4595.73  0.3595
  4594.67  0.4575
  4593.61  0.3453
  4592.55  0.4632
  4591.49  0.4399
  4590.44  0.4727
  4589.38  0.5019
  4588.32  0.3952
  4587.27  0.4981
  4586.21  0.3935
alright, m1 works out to 0.101 mag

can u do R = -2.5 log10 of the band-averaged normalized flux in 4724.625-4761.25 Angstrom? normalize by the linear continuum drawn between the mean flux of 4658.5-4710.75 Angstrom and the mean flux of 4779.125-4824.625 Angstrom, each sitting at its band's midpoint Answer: -0.03 mag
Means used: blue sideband 0.478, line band 0.513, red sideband 0.521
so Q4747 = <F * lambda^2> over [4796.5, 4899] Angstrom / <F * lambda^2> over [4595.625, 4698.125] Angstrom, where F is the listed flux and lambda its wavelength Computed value 1.27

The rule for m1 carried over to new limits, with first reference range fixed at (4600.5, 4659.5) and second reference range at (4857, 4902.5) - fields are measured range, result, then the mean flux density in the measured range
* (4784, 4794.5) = 0.03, 0.508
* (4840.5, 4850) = 0.06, 0.516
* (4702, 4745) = 0.01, 0.491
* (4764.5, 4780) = -0.02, 0.525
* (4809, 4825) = 0.03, 0.519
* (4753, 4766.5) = -0.10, 0.562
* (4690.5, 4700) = 0.00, 0.483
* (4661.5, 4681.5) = 0.00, 0.471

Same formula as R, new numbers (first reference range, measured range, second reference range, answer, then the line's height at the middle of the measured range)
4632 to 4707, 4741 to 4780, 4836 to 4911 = -0.05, 0.514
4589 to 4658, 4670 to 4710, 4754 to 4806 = 0.01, 0.487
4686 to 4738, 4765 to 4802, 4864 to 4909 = -0.03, 0.51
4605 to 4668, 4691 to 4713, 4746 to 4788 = 0.05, 0.5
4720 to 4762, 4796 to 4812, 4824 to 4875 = 0.07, 0.553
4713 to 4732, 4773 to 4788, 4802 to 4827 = -0.03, 0.511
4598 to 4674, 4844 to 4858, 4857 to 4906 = -0.07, 0.549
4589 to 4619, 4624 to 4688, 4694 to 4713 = -0.03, 0.458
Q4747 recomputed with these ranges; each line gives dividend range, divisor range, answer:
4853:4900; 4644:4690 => 1.31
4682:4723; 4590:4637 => 1.13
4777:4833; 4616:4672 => 1.21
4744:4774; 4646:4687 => 1.20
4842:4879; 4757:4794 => 1.15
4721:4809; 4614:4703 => 1.16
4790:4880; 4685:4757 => 1.17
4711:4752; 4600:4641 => 1.17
